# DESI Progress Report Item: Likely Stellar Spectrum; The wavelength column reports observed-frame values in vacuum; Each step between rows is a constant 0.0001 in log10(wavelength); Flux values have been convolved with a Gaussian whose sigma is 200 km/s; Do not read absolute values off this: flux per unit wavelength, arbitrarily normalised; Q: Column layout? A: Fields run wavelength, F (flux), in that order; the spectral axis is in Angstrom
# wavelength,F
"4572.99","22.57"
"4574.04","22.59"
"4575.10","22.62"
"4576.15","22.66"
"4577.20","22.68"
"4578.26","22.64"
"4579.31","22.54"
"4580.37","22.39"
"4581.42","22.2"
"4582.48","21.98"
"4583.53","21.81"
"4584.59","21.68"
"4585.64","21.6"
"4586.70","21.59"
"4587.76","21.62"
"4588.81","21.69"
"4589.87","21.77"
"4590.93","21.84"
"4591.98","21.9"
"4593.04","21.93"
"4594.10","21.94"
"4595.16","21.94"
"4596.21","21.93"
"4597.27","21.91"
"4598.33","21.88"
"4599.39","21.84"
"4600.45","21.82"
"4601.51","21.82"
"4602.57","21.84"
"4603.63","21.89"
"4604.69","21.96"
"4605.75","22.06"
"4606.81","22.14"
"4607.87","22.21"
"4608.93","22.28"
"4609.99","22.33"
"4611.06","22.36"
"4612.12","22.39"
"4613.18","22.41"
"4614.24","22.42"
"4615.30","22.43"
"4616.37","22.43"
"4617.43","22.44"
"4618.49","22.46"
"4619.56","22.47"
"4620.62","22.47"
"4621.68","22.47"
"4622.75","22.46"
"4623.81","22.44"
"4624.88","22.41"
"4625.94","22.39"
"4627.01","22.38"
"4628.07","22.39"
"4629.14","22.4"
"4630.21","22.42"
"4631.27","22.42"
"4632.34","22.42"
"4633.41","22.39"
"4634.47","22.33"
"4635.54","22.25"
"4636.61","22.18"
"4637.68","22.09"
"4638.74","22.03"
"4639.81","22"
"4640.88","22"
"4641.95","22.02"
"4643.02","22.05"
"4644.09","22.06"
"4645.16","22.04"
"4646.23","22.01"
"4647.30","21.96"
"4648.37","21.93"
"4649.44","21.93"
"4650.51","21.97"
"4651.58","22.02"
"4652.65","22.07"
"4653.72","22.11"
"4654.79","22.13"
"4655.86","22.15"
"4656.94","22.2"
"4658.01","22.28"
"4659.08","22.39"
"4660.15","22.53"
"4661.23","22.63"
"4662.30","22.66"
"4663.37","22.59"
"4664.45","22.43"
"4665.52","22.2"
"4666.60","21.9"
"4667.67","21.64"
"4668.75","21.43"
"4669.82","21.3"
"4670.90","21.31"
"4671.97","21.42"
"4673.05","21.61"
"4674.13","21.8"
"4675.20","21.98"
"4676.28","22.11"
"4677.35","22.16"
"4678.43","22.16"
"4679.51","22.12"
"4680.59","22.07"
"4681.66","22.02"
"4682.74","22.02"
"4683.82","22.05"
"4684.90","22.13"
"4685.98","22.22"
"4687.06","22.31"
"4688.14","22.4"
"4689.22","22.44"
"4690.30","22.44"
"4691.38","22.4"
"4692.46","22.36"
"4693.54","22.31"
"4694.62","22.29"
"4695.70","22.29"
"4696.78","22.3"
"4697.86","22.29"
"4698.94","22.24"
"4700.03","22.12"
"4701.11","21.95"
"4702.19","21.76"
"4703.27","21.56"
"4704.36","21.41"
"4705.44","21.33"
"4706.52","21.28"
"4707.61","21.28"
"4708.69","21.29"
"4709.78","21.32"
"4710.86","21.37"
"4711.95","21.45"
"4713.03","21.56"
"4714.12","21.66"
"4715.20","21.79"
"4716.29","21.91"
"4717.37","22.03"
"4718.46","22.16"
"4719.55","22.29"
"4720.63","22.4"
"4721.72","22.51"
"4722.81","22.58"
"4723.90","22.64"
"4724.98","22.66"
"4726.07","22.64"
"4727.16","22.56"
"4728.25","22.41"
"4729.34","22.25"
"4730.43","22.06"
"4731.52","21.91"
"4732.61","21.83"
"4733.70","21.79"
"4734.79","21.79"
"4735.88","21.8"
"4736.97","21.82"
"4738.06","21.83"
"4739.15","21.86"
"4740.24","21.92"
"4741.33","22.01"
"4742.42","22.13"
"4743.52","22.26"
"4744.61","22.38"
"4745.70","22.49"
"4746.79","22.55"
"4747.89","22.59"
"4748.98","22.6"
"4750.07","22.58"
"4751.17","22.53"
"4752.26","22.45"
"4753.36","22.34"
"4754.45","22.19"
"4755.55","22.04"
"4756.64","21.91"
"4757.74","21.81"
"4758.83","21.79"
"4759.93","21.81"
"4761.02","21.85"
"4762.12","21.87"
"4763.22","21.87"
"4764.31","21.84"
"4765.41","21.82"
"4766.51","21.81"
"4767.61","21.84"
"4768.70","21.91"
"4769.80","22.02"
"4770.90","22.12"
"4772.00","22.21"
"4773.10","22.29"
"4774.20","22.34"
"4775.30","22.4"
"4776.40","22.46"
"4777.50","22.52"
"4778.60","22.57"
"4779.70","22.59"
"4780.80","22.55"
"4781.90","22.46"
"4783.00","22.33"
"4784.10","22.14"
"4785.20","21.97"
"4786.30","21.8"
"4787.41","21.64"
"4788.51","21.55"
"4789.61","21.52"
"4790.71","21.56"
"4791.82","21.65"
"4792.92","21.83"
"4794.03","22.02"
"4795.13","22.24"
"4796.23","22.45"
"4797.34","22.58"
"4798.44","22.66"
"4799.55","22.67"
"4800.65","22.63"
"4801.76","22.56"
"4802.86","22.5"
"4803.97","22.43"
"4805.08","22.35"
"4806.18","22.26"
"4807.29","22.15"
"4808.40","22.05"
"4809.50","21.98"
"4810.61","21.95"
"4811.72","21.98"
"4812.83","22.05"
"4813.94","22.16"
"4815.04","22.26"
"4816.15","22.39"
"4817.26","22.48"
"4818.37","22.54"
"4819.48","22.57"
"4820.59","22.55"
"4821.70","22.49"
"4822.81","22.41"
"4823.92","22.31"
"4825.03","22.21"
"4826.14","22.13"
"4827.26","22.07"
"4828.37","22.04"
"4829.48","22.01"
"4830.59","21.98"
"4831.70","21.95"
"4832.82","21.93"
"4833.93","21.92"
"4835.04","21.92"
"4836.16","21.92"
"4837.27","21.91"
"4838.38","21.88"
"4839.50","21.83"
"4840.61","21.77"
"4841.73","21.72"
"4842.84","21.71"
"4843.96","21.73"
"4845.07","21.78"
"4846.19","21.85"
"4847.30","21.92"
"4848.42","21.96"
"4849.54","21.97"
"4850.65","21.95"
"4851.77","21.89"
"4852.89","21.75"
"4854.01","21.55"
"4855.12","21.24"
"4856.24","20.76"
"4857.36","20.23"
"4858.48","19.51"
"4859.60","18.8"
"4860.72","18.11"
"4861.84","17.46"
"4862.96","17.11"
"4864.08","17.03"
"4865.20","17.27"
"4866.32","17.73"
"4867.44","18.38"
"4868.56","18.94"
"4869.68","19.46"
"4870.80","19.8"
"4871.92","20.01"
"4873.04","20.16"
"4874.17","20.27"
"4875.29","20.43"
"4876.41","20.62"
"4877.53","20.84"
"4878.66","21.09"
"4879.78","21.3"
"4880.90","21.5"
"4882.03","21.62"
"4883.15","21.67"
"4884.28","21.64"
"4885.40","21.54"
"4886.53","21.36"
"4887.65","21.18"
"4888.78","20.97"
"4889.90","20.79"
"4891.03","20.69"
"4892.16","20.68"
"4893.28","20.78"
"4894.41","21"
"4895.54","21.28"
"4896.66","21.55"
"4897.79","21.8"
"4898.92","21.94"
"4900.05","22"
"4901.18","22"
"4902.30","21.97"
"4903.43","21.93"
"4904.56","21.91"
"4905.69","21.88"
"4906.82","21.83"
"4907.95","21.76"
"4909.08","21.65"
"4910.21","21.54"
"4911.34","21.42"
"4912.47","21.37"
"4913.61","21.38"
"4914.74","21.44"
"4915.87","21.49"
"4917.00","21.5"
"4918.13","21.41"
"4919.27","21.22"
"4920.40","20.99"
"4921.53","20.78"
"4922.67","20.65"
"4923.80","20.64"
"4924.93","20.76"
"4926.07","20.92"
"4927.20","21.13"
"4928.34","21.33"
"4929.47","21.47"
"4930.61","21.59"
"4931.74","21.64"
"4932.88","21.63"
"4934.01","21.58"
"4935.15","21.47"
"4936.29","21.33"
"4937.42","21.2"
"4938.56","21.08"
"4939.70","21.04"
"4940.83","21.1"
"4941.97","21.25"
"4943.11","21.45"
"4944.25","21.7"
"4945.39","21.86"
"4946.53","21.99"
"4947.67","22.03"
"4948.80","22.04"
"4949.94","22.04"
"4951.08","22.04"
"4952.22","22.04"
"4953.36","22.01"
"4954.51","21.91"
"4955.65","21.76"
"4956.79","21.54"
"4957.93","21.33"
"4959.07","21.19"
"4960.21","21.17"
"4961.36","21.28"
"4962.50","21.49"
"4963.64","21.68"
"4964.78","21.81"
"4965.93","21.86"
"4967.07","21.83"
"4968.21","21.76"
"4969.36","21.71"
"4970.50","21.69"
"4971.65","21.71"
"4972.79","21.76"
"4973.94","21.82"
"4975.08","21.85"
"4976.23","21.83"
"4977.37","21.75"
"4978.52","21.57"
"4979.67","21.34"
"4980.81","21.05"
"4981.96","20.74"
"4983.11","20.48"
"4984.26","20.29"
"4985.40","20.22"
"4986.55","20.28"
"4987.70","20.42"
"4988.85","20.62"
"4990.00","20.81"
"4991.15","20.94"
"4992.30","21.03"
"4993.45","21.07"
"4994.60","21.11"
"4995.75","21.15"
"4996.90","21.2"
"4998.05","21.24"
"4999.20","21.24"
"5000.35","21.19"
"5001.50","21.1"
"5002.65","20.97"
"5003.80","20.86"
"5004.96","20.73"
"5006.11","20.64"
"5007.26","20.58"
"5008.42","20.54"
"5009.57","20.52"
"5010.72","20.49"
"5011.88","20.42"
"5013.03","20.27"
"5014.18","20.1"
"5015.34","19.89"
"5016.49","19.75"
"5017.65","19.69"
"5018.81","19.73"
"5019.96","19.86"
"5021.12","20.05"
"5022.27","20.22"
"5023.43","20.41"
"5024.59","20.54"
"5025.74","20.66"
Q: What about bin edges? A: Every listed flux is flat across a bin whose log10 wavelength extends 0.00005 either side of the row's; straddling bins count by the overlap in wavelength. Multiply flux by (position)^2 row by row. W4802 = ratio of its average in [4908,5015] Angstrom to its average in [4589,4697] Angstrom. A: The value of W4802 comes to 1.10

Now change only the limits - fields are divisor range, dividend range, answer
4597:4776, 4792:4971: 1.05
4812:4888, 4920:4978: 1.06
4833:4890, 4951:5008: 1.08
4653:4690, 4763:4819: 1.06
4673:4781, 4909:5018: 1.06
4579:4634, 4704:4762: 1.05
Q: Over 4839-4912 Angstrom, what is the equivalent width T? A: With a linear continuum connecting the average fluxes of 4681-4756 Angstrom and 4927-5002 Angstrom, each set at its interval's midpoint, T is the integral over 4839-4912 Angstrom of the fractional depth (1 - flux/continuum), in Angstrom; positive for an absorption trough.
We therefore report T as 2.8 Angstrom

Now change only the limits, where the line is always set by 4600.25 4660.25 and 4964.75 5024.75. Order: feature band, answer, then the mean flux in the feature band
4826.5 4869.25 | 1.3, 20.8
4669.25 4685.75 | 0.1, 21.9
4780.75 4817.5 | -1.0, 22.2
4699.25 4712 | 0.2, 21.5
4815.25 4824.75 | -0.4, 22.4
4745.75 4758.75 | -0.3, 22.3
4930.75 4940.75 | -0.1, 21.4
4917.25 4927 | 0.1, 20.9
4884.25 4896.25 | 0.1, 21.1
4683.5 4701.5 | -0.2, 22.3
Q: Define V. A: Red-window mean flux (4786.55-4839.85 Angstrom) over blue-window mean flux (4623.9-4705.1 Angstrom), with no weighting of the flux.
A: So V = 1.0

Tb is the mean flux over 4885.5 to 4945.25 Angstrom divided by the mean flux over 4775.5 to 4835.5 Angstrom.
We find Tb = 0.96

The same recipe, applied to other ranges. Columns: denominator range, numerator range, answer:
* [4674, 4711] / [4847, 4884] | 0.91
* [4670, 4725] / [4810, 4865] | 0.97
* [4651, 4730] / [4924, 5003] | 0.97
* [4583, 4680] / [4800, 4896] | 0.96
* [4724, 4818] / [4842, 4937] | 0.94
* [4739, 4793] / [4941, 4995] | 0.97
